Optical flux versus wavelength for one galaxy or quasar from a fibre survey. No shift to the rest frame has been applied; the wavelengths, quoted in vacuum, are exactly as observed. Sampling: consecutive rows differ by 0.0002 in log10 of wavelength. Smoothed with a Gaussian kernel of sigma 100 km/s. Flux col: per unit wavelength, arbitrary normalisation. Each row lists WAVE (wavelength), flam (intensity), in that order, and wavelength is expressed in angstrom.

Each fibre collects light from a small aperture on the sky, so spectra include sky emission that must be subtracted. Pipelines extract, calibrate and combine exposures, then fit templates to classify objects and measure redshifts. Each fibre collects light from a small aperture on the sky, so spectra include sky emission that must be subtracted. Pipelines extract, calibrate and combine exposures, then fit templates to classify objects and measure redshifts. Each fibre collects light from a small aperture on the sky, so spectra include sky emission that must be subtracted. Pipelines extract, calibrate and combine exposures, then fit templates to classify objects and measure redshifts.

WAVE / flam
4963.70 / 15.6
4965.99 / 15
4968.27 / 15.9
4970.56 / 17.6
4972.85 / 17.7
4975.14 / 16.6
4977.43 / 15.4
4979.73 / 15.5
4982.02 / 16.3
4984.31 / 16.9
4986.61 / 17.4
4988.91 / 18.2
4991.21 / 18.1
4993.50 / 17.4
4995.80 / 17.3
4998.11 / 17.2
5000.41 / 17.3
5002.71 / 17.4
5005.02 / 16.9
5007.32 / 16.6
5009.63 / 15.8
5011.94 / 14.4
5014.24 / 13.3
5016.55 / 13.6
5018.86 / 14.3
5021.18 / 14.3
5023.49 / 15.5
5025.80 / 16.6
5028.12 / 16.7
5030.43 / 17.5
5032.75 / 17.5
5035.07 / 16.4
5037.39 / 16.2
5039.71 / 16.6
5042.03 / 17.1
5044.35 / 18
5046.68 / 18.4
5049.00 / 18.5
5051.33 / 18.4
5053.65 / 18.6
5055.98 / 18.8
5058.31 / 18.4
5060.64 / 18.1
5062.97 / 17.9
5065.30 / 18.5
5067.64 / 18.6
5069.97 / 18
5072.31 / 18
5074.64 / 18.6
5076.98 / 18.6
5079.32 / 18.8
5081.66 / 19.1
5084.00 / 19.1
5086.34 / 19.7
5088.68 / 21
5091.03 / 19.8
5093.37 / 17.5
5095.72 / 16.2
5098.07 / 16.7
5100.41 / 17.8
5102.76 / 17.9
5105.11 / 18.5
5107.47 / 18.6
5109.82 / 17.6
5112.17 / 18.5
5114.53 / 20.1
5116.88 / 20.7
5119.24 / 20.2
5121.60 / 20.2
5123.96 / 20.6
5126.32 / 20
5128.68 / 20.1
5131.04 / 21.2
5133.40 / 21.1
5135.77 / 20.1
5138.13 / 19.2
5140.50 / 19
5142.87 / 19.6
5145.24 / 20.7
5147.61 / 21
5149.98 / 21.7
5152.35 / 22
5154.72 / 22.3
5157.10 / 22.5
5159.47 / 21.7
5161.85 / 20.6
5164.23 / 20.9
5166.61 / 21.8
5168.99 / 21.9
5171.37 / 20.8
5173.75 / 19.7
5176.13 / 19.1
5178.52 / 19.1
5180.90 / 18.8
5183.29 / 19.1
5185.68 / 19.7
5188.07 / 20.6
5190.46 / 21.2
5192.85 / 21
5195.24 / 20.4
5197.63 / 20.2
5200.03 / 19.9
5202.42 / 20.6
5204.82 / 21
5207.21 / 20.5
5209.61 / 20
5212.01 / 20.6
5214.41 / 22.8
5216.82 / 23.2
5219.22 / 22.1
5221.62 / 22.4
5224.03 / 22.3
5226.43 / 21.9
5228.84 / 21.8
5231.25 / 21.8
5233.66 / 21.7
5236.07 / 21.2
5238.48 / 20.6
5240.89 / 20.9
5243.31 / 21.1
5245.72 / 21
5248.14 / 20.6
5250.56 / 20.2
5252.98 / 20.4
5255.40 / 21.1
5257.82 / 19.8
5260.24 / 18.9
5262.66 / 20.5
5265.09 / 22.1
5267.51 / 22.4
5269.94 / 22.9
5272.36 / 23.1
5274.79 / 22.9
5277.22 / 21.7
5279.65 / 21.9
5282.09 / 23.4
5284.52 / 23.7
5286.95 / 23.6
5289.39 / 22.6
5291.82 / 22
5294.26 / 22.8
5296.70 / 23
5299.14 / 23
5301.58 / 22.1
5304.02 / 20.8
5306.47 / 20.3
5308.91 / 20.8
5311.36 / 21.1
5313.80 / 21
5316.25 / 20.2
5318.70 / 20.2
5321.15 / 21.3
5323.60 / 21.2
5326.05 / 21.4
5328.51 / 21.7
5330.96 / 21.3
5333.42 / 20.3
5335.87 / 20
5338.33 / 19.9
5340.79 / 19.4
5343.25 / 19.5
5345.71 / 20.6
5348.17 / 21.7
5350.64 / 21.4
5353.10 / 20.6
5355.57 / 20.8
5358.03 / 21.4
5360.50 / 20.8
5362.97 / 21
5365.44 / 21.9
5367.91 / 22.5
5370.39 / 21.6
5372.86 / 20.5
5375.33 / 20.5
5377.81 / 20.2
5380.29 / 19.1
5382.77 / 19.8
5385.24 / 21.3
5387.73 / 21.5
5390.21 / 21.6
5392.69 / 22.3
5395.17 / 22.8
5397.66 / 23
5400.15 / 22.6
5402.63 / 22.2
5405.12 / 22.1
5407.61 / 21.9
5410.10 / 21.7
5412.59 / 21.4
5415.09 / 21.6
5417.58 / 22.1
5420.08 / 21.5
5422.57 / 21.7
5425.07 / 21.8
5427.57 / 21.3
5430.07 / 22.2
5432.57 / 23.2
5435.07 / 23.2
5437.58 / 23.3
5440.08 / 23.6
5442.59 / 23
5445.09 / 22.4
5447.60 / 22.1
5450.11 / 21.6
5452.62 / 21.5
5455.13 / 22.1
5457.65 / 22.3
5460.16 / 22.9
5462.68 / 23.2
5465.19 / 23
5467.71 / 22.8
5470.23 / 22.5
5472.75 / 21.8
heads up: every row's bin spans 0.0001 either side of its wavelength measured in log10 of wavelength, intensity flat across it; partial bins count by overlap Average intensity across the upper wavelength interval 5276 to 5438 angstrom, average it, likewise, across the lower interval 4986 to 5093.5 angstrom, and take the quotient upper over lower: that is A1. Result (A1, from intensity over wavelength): 1.2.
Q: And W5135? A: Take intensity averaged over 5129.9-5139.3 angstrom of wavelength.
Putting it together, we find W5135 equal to 20.4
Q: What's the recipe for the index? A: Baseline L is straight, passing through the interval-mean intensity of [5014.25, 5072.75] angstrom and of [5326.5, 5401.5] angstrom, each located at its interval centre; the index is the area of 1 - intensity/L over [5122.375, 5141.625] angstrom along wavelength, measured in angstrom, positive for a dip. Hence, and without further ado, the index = -2.1 angstrom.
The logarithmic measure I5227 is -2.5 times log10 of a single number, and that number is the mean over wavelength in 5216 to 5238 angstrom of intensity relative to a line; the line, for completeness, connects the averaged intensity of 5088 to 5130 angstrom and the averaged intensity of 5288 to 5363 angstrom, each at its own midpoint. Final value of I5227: -0.10 mag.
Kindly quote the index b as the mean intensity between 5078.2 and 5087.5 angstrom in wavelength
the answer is 19.2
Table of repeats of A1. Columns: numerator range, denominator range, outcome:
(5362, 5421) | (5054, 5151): 1.12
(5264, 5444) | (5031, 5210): 1.11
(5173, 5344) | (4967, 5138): 1.19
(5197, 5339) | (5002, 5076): 1.26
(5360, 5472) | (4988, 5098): 1.26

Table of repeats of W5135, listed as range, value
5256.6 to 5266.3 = 20.3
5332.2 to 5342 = 19.9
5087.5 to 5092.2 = 20.4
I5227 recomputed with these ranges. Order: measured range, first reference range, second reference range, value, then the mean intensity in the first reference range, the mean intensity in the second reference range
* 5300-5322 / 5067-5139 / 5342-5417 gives -0.01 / 19.1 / 21.3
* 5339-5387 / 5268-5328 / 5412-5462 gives 0.07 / 22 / 22.3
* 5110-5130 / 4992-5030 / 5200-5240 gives -0.06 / 16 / 21.5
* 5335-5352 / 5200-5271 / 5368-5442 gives 0.06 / 21.2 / 21.8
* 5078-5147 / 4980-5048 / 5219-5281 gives -0.04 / 16.5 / 21.4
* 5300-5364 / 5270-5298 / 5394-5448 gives 0.09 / 22.8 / 22.3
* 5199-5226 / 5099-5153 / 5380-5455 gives -0.05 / 19.8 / 22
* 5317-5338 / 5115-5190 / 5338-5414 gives 0.01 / 20.5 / 21.2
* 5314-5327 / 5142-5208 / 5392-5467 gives 0.04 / 20.7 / 22.3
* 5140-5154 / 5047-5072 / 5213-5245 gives -0.04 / 18.4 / 21.8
